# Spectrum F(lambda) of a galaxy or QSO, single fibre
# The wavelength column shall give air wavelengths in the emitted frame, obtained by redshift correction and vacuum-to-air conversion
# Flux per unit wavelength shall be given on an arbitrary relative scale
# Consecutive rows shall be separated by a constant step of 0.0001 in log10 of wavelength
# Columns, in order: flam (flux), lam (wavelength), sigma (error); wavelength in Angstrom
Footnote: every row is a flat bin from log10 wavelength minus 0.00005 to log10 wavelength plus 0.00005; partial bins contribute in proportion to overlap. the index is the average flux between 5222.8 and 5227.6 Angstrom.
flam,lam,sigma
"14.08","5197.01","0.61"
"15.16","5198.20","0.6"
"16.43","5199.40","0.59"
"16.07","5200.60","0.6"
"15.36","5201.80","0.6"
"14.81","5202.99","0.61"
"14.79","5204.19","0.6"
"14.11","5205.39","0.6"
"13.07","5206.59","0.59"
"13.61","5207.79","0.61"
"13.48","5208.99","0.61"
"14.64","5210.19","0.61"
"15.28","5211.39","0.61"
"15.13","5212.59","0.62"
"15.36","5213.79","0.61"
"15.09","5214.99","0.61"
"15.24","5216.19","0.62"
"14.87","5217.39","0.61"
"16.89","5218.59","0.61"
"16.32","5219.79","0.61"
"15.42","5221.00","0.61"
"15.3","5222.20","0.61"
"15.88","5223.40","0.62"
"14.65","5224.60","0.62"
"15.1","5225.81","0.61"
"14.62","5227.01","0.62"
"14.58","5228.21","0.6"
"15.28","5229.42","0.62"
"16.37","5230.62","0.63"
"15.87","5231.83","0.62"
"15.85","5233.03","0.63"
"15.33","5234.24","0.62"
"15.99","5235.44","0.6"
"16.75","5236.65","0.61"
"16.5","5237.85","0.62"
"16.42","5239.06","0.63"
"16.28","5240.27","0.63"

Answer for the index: 15.1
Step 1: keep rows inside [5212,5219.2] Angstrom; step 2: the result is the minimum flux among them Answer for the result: 14.87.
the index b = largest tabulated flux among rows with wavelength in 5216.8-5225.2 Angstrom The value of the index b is 16.89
